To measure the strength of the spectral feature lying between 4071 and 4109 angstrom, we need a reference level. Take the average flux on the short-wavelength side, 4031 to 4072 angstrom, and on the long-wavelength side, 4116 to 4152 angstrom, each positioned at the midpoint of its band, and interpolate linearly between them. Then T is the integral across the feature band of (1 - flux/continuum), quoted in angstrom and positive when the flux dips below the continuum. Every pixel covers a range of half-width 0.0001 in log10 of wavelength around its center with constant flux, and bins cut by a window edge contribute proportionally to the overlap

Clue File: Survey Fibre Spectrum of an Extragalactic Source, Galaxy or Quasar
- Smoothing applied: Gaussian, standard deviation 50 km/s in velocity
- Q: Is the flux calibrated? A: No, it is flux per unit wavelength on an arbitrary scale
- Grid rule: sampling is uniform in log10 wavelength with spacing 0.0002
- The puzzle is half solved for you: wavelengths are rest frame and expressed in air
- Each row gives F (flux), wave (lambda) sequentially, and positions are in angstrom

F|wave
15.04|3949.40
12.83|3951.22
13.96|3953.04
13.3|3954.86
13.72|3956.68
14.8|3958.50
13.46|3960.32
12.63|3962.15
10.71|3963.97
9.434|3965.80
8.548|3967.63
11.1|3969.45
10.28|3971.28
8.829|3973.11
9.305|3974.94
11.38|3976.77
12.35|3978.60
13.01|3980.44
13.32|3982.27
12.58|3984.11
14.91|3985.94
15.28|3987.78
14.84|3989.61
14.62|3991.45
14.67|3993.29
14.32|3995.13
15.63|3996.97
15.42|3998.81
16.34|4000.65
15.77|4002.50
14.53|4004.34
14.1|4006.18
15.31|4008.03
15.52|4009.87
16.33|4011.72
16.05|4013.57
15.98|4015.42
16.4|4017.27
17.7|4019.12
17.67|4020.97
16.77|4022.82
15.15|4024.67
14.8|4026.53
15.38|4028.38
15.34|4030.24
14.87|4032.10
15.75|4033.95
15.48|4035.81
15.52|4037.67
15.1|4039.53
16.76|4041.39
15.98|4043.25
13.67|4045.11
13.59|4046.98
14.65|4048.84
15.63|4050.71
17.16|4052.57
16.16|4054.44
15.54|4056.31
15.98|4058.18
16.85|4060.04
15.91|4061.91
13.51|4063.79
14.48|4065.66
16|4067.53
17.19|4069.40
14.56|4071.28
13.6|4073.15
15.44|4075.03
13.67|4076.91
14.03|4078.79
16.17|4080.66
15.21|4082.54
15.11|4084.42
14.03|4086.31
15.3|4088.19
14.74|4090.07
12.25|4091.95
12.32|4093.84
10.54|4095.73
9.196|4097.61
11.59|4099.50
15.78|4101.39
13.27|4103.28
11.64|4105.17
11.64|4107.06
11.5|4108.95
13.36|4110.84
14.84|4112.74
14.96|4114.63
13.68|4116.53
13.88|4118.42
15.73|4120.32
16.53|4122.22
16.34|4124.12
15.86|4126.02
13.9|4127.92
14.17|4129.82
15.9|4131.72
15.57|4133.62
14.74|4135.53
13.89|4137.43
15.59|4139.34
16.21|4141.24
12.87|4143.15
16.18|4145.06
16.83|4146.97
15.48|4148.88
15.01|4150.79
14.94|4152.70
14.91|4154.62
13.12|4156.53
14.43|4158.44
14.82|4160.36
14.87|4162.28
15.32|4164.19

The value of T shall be 4.75 angstrom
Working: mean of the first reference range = 15.5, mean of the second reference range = 15.2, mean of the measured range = 13.4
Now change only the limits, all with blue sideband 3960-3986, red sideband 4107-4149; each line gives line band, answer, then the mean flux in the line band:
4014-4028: -4.4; 16.3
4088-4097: 0.8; 12.7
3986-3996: -2.6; 14.8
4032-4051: -3.4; 15.2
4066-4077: -1.3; 15.2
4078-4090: -1.0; 15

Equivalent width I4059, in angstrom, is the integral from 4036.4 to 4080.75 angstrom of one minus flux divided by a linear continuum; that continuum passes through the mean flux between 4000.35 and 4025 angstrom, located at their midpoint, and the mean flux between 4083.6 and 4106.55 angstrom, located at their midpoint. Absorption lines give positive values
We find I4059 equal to -3.1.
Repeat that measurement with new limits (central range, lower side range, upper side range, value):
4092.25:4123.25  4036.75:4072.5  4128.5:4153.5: 4.3 angstrom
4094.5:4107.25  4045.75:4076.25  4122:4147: 2.8 angstrom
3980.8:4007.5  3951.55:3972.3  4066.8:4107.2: -4.8 angstrom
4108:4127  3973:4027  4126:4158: 0.3 angstrom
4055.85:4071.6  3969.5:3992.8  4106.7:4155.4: -2.0 angstrom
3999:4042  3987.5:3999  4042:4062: -1.5 angstrom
